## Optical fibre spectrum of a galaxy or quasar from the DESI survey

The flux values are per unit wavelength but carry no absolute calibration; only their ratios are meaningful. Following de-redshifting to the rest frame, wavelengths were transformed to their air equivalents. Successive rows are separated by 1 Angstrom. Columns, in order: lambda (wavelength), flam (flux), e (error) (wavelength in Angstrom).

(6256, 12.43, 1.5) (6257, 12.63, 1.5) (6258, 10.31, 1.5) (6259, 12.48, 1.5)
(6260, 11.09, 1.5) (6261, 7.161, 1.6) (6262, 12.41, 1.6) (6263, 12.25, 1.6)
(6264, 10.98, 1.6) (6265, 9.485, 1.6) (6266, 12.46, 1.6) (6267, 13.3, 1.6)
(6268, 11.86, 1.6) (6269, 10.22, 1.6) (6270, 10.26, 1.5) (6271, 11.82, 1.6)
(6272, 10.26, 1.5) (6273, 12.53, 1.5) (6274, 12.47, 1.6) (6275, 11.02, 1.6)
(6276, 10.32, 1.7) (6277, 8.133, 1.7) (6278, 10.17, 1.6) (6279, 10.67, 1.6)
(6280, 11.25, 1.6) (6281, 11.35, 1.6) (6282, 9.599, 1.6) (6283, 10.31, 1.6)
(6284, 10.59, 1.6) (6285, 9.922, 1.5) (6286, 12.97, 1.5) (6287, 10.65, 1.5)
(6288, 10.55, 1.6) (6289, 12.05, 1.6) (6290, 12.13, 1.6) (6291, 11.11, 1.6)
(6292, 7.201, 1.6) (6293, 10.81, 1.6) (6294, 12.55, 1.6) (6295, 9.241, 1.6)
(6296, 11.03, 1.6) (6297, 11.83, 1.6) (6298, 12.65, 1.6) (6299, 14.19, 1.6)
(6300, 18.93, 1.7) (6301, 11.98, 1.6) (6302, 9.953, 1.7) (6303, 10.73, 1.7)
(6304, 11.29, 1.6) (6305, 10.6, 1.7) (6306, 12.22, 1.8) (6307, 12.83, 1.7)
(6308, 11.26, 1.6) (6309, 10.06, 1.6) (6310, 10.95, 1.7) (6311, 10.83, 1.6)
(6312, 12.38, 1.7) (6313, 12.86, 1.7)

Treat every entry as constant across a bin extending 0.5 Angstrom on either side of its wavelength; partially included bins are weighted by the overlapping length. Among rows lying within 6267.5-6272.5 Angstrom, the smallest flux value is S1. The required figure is 10.22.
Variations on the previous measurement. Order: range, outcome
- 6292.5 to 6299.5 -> 9.241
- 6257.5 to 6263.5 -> 7.161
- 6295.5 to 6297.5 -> 11.03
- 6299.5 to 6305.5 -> 9.953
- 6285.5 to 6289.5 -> 10.55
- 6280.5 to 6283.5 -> 9.599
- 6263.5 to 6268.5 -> 9.485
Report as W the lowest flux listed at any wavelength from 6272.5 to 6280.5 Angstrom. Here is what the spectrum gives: 8.133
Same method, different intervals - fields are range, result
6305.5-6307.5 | 12.22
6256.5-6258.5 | 10.31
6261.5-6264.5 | 10.98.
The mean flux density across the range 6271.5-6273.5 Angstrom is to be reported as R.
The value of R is 11.4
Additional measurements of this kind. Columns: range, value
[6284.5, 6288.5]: 11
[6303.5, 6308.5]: 11.6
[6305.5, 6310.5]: 11.5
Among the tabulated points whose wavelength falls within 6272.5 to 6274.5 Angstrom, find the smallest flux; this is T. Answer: 12.47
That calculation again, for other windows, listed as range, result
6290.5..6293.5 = 7.201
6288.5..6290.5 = 12.05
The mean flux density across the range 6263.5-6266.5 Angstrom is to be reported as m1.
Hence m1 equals 11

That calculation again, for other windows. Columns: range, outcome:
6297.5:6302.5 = 13.5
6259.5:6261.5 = 9.13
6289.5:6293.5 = 10.3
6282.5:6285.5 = 10.3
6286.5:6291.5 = 11.3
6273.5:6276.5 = 11.3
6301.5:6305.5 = 10.6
